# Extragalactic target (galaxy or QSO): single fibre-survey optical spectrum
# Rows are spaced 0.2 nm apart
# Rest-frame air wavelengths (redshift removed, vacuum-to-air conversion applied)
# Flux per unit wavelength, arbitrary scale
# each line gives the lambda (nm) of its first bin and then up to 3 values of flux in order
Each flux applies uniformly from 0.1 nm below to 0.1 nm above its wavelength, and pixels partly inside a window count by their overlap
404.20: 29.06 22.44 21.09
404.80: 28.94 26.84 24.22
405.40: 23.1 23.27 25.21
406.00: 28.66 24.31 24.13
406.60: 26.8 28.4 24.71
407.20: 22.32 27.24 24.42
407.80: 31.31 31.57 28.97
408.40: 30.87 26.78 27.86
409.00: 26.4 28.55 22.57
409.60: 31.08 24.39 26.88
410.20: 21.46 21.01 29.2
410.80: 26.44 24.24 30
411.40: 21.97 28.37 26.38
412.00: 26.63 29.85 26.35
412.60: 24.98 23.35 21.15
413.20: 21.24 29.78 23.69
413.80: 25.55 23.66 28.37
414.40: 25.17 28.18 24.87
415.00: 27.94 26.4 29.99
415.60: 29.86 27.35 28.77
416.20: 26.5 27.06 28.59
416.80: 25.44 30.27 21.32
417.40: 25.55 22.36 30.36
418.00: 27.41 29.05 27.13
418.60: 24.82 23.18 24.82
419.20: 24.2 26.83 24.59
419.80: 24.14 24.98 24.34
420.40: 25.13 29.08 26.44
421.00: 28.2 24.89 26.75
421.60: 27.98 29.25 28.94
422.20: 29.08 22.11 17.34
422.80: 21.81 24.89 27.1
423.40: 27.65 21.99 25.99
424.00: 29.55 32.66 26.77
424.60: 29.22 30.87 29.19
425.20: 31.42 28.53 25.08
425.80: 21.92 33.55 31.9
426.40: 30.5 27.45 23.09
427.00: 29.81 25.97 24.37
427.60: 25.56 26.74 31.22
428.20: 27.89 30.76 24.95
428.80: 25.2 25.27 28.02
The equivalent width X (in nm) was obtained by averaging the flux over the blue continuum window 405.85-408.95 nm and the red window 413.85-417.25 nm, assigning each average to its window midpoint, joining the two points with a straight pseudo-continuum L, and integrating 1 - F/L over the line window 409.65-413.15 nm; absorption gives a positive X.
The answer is 0.22 nm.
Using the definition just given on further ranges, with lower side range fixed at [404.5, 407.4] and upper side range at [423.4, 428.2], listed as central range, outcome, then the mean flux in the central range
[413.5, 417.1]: -0.08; 27.1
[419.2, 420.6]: 0.10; 25.2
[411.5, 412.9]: -0.03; 26.6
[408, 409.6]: -0.14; 27.9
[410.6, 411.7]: -0.02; 26.5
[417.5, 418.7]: 0.00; 26.9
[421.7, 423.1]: 0.14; 24.8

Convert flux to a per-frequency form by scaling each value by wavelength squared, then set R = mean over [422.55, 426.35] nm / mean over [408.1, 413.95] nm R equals 1.1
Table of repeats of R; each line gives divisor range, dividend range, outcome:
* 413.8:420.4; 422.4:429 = 1.07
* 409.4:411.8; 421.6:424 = 1.04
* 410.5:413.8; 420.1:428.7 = 1.11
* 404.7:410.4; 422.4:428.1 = 1.12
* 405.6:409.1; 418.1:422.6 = 1.03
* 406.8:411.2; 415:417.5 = 1.06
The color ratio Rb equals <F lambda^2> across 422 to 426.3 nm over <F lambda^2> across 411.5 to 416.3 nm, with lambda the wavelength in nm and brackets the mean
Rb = 1.1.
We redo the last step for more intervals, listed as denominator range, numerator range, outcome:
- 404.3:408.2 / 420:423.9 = 1.07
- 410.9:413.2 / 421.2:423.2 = 1.04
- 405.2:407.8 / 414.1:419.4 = 1.11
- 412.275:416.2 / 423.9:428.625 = 1.15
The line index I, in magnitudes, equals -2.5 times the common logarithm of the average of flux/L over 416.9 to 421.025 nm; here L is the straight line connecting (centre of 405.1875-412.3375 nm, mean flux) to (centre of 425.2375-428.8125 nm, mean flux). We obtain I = 0.05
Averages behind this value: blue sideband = 26.4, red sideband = 27.6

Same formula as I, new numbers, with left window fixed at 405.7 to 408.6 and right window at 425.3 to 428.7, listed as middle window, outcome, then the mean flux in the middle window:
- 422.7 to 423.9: 0.11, 24.9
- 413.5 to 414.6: 0.07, 25.6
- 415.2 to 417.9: 0.01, 27.2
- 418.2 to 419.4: 0.08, 25.3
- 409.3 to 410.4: 0.09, 24.9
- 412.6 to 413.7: 0.14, 23.9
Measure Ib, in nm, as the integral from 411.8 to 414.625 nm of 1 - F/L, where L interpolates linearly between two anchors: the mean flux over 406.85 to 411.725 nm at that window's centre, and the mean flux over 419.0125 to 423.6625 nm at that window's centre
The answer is 0.081 nm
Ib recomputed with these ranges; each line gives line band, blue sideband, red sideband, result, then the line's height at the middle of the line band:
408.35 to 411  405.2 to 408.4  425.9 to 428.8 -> 0.03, 26.6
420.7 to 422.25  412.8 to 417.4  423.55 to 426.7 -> 0.01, 27.8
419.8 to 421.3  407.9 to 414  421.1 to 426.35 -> 0.05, 27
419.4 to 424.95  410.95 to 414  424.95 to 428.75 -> 0.14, 27.1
